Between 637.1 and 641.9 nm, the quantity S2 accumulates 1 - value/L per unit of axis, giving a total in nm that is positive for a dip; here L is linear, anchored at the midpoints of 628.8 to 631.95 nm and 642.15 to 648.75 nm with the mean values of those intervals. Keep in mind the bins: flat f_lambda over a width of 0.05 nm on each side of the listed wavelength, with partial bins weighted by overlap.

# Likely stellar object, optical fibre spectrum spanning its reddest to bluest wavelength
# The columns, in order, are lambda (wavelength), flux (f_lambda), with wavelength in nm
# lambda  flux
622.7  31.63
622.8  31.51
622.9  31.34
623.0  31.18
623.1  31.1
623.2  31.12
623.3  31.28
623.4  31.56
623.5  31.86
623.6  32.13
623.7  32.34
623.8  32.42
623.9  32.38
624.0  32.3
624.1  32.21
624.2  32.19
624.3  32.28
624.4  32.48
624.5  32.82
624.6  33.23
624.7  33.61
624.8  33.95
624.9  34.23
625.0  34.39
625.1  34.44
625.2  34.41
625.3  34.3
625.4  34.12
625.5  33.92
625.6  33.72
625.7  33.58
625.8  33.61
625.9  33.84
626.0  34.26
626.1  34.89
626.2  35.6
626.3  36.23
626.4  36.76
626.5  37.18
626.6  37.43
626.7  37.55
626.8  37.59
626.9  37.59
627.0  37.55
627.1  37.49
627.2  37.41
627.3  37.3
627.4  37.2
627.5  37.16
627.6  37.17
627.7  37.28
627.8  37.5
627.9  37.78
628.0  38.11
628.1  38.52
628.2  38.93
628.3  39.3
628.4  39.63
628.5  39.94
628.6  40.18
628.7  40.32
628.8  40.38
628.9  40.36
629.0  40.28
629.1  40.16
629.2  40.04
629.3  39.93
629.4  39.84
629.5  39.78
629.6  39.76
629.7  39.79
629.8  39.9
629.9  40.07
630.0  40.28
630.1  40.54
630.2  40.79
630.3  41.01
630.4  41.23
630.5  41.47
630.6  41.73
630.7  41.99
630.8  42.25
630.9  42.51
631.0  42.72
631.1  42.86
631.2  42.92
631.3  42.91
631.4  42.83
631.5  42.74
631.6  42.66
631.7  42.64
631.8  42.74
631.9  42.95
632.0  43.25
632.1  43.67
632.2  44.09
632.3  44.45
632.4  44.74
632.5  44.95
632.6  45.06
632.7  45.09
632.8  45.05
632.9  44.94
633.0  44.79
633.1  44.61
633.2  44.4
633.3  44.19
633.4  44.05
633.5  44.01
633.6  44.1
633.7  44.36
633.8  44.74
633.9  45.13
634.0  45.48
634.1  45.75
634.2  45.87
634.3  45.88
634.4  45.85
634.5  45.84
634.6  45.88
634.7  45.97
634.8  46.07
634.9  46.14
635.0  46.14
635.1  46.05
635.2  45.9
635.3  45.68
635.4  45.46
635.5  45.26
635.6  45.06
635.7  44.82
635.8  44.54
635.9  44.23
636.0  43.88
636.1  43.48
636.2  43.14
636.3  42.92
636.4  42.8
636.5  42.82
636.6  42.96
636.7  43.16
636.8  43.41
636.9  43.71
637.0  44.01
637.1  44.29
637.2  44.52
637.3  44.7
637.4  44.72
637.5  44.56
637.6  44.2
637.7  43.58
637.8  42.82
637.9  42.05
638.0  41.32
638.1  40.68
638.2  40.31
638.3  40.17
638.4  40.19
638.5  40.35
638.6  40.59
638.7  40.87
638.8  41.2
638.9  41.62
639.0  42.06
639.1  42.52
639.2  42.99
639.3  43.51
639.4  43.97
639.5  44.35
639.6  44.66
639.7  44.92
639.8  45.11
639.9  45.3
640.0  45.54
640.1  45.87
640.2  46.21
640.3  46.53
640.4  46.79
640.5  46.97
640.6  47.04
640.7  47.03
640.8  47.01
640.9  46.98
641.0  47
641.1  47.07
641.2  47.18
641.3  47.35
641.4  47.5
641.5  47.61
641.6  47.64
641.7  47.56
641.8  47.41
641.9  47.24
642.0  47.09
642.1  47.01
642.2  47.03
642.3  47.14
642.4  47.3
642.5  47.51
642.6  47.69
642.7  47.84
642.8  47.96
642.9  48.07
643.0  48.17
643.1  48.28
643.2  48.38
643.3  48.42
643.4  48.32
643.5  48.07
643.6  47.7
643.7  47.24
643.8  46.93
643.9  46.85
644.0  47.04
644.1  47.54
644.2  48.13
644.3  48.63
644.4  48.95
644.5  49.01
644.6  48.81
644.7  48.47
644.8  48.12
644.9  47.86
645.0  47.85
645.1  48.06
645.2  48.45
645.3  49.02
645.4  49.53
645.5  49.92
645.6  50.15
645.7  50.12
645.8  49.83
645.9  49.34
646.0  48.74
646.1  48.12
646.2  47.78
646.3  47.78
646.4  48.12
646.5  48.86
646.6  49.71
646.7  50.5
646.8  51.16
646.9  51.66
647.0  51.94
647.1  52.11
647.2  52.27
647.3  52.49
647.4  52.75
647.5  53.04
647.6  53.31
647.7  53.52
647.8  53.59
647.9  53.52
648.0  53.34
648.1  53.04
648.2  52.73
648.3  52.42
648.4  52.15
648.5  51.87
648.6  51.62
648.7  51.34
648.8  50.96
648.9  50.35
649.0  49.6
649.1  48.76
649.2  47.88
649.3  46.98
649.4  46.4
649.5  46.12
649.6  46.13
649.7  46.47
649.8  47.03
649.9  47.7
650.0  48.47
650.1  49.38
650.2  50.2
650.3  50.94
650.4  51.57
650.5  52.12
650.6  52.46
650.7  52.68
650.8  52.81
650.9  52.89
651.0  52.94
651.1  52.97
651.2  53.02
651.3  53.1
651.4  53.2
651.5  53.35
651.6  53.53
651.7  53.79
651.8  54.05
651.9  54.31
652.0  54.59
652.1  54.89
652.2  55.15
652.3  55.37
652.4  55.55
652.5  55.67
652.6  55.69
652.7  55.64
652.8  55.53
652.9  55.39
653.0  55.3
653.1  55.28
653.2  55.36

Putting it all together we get 0.19 nm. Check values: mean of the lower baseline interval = 41.3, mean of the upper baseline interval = 49.6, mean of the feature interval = 44.5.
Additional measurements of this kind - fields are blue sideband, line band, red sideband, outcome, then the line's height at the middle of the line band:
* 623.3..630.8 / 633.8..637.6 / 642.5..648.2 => -0.17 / 42.8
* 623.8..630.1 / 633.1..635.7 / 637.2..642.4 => -0.25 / 41.4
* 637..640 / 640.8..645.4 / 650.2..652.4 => -0.11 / 46.6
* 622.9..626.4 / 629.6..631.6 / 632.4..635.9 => -0.04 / 40.7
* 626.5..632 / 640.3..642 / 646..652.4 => -0.02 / 46.8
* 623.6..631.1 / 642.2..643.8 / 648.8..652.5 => -0.04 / 46.7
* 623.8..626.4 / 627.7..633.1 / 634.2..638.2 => -0.38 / 38.8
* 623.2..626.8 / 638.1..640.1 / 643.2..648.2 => 0.09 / 44.7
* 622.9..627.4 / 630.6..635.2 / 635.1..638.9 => -0.49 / 40.1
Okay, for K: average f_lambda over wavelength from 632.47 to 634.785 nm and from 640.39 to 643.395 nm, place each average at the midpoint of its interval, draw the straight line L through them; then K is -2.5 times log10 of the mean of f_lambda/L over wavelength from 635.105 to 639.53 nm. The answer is 0.07 mag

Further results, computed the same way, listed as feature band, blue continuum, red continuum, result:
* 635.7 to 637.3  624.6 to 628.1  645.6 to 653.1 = -0.02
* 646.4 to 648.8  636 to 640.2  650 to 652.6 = -0.04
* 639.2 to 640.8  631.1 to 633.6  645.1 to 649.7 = 0.04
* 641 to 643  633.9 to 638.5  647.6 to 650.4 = -0.01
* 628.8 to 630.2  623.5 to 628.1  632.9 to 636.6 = -0.03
